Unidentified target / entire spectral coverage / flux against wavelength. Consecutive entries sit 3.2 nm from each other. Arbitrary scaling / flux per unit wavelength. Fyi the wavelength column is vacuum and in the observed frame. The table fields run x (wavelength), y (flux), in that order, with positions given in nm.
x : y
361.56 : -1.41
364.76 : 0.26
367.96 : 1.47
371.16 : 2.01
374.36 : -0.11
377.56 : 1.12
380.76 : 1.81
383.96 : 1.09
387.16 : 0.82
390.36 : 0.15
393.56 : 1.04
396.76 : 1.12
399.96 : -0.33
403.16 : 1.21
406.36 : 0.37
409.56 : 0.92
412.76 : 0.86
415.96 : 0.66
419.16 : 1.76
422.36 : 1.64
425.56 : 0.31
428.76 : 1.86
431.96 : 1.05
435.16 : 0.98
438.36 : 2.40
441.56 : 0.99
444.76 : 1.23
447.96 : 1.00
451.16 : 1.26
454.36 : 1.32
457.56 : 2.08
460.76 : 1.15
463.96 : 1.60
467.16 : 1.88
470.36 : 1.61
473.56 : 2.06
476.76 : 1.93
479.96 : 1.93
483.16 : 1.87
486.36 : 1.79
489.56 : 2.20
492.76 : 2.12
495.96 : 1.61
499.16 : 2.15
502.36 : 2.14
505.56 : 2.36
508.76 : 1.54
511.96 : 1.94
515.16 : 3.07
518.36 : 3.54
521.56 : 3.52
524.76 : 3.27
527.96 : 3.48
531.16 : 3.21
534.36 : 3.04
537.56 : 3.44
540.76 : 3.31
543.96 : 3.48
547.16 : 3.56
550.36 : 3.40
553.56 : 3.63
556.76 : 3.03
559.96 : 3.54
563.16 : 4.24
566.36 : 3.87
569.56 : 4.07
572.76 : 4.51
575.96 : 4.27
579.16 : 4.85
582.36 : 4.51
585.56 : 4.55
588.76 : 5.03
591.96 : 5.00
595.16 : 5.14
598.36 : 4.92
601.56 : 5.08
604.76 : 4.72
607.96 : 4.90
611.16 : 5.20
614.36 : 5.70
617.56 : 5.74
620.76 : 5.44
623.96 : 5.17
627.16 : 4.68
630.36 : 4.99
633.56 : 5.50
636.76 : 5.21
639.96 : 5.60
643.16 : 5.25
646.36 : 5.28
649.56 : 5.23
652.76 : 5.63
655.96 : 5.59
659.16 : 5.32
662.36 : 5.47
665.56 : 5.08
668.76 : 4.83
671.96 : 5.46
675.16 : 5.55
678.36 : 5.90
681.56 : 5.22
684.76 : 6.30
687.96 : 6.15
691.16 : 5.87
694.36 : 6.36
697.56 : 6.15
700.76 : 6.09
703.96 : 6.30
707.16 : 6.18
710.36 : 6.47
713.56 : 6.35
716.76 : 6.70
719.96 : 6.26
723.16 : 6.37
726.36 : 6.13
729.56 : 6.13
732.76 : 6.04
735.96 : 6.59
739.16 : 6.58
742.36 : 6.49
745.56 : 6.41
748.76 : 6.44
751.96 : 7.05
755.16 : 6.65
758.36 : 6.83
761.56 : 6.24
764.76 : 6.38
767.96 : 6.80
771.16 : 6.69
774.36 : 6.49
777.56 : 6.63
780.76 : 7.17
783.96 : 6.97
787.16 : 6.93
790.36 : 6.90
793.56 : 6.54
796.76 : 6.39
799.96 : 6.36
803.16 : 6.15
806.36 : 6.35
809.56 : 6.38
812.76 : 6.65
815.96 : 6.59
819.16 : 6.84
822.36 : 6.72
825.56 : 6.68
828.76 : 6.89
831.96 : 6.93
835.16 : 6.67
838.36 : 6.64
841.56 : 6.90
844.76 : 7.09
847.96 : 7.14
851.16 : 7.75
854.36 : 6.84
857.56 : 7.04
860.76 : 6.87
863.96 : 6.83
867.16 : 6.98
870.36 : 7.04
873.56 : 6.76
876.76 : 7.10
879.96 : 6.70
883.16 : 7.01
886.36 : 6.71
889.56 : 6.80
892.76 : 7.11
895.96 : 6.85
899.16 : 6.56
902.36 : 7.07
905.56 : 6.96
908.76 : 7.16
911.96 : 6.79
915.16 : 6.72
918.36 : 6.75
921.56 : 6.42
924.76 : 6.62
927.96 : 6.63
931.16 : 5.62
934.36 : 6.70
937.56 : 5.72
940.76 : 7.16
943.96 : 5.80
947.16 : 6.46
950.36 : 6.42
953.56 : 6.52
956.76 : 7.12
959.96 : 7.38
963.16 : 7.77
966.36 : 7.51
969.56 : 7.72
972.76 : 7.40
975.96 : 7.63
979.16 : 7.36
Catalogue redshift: 0.29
